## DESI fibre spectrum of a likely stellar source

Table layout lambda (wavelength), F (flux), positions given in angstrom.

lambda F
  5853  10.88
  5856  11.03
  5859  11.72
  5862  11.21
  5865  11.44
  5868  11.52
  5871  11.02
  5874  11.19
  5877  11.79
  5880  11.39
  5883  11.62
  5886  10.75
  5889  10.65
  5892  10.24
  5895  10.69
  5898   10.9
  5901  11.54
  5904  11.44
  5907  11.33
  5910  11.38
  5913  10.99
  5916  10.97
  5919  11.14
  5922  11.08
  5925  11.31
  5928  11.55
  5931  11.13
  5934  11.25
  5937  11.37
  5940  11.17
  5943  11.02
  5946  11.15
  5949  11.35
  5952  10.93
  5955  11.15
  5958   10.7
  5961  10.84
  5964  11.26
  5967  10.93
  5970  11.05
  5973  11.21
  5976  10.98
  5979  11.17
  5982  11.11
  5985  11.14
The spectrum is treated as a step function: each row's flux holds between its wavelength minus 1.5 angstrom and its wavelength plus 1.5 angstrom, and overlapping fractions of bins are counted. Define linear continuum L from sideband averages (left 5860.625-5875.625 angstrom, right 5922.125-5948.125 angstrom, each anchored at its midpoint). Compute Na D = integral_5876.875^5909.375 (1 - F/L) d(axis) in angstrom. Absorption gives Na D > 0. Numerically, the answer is 0.5 angstrom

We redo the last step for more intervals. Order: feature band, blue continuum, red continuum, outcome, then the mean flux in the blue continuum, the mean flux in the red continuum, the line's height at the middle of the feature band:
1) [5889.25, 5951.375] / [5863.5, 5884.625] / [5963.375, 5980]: 0.7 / 11.4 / 11.1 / 11.3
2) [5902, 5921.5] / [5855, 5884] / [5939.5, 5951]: 0.1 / 11.4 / 11.2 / 11.3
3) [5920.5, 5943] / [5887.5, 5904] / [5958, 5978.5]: -0.6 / 10.9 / 11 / 10.9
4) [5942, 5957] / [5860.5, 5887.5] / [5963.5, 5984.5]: 0.1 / 11.3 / 11.1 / 11.2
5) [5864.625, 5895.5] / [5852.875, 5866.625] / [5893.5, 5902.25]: 0.1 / 11.3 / 11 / 11.2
